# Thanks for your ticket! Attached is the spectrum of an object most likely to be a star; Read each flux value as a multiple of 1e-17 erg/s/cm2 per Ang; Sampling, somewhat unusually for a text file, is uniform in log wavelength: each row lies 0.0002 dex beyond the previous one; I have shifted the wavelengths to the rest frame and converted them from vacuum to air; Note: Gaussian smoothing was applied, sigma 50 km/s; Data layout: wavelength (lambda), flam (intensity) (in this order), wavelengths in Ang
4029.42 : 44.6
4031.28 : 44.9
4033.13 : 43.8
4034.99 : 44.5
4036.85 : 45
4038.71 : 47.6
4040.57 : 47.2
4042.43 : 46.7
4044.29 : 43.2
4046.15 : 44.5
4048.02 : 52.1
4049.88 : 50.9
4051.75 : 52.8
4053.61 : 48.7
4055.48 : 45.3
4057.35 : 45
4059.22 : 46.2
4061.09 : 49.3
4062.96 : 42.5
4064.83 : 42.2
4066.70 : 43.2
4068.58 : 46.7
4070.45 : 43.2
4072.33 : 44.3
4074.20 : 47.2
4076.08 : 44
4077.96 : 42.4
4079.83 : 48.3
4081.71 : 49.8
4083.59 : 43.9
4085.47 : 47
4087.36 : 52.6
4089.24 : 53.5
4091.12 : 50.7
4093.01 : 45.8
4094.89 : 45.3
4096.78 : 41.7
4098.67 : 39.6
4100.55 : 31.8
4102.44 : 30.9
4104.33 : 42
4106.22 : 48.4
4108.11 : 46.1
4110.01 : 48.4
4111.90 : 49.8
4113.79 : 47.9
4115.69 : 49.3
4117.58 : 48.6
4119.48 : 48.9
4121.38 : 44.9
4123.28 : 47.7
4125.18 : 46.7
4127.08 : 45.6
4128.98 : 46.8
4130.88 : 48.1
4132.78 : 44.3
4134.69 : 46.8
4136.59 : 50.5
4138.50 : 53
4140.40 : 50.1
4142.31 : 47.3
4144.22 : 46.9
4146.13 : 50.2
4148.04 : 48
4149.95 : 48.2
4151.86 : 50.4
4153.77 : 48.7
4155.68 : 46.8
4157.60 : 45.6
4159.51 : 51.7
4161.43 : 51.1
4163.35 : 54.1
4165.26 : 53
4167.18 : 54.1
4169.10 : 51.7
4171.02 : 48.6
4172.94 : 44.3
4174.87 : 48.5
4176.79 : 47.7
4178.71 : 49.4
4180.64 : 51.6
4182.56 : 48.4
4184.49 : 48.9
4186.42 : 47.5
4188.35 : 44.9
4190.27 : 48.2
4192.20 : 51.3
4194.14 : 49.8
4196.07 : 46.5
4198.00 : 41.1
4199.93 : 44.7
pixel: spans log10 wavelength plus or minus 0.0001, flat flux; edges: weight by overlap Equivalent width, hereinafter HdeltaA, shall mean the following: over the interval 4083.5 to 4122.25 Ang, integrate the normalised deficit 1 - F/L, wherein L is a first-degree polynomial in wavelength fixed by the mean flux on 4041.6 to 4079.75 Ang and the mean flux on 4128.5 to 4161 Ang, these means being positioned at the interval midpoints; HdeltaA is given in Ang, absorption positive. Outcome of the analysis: 1.4 Ang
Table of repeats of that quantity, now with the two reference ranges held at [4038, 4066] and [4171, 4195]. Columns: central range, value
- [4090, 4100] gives 0.7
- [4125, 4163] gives -0.4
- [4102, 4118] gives 0.5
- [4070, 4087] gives 0.5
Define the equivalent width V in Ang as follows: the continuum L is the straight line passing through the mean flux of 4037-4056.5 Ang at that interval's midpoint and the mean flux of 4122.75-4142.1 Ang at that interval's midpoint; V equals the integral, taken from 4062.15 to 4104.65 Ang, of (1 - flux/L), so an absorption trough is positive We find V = 3.1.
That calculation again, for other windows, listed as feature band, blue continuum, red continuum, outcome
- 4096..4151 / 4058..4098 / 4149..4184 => 2.05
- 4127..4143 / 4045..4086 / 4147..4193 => 0.03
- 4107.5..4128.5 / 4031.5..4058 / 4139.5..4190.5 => 0.27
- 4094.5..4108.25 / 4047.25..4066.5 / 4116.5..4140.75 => 2.13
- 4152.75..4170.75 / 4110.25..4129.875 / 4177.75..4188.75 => -0.89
